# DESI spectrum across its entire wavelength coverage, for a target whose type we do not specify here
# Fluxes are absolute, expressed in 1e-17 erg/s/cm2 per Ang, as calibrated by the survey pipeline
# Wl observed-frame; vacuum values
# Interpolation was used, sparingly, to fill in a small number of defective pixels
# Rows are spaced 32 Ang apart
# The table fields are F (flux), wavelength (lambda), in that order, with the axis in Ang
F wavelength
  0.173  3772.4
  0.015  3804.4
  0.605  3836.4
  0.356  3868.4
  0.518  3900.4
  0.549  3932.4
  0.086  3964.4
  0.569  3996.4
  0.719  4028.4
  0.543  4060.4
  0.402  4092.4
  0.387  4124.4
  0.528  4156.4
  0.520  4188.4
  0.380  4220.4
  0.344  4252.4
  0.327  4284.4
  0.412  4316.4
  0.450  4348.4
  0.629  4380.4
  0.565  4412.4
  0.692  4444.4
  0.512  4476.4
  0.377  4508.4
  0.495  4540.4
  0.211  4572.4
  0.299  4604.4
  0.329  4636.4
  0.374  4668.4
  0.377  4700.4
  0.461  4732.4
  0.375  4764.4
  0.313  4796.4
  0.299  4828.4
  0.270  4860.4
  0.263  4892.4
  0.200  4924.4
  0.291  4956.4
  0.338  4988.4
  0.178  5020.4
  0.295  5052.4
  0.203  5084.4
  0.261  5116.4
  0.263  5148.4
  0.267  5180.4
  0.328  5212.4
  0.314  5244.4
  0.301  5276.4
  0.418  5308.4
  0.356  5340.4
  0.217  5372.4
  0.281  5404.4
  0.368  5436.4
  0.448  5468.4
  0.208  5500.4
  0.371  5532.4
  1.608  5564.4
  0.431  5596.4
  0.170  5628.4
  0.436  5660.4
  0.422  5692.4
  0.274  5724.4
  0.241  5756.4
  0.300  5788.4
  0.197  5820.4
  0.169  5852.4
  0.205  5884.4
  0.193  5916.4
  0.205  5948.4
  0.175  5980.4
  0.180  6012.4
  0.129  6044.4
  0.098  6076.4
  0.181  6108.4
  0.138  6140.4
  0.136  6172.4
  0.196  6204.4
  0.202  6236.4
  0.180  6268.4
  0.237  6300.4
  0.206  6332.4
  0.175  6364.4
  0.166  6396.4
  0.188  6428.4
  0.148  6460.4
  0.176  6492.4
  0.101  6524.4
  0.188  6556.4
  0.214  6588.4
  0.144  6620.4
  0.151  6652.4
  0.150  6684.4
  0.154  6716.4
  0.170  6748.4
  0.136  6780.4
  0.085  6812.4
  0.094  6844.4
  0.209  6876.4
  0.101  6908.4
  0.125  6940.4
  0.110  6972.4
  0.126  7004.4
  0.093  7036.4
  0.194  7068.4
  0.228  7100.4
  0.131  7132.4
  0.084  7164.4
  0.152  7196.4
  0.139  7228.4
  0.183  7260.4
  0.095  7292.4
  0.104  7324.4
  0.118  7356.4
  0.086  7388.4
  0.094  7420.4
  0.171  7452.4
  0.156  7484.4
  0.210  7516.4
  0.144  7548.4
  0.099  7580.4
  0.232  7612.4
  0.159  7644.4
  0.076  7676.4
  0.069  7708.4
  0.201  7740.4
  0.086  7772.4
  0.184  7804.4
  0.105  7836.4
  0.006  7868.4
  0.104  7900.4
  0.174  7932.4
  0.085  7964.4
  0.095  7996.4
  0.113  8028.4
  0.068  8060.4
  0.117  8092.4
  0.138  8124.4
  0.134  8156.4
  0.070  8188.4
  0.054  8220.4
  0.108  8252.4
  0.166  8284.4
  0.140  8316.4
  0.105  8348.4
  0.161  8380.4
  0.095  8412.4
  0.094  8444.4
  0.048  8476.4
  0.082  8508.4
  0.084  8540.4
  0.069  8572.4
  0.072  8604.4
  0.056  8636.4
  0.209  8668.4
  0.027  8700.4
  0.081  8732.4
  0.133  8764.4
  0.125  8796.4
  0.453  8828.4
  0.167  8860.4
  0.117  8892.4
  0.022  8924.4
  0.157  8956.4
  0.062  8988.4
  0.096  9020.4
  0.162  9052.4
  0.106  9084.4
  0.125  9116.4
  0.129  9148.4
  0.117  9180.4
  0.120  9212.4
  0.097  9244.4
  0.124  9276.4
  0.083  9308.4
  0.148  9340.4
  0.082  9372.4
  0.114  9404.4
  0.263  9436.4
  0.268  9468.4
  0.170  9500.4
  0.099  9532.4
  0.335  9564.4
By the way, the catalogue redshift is 1.371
